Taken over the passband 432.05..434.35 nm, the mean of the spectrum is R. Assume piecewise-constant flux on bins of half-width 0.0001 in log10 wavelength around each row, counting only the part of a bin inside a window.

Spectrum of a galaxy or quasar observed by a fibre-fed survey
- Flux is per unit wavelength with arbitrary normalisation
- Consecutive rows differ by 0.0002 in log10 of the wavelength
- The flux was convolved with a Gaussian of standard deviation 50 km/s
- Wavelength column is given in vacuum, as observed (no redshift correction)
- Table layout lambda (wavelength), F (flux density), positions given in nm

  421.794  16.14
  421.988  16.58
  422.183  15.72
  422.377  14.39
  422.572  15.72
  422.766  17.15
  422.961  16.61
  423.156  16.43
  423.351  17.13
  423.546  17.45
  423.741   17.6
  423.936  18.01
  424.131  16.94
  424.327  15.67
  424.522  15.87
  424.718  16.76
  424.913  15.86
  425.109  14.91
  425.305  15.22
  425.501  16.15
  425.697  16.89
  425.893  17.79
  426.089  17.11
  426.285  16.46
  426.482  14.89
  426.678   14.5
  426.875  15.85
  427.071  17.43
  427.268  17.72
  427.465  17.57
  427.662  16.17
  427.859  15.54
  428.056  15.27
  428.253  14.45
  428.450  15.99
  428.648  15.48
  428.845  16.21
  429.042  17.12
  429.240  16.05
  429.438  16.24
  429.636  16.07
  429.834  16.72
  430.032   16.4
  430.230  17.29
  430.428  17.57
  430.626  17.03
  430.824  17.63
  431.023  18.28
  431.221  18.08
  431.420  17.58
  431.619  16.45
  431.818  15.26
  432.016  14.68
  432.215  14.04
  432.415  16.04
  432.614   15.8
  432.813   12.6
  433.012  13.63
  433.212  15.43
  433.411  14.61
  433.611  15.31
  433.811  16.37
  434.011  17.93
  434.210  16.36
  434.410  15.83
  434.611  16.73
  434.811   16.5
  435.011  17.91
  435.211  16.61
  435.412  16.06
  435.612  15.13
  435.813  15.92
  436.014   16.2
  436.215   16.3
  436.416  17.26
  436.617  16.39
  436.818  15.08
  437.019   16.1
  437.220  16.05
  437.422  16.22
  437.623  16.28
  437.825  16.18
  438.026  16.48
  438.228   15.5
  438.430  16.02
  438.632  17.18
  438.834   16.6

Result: 15.3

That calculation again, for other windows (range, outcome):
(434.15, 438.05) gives 16.3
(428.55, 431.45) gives 16.9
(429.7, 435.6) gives 16.2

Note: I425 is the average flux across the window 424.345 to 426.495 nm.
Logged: 16.2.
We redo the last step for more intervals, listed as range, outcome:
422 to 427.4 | 16.4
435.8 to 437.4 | 16.2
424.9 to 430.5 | 16.2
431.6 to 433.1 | 14.7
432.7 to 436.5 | 15.9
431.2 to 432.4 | 15.9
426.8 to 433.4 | 16.2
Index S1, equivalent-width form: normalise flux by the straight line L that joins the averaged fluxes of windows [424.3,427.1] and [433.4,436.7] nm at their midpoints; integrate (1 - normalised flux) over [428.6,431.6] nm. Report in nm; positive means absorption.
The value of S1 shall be -0.13 nm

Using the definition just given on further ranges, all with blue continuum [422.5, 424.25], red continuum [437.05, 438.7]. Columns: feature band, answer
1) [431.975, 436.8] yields 0.17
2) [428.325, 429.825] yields 0.05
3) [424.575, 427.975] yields 0.12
